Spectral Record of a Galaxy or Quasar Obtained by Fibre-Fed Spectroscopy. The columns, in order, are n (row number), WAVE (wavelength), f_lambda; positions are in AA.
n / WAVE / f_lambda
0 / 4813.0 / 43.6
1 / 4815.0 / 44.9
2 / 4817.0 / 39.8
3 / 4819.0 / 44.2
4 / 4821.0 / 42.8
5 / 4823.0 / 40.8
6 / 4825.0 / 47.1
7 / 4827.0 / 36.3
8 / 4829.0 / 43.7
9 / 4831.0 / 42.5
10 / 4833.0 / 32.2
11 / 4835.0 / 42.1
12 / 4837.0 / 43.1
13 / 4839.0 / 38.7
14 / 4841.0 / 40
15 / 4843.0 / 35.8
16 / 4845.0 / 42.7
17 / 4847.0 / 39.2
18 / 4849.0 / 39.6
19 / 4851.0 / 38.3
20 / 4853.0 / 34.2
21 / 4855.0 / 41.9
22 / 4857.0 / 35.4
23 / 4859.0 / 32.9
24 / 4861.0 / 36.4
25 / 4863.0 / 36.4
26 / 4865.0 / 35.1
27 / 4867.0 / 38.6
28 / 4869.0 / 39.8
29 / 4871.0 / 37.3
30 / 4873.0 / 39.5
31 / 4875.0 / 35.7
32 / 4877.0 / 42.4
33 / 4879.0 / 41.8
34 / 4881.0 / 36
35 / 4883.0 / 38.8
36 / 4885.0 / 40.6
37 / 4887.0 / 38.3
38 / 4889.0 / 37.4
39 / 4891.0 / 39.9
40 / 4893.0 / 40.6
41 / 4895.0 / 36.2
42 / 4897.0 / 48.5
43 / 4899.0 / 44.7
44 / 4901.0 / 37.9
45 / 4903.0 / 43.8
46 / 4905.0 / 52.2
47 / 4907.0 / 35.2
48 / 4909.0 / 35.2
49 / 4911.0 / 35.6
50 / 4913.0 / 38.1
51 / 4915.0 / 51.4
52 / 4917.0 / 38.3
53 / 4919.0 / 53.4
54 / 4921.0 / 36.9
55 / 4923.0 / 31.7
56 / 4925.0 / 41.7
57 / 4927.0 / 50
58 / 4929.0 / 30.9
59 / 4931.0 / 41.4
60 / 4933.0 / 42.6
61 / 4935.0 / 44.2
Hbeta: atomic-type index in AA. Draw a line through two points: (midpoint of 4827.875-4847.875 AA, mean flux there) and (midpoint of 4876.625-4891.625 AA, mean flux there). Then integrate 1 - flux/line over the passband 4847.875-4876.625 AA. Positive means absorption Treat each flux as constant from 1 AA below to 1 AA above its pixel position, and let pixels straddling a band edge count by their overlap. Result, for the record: 1.6 AA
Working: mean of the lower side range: 40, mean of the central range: 37.3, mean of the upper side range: 39.3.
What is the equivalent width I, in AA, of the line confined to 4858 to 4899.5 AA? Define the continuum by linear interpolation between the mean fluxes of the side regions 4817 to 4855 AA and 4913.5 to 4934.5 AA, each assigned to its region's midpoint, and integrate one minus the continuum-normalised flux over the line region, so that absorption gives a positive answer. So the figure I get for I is 2.19 AA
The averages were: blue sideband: 40.2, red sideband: 41.8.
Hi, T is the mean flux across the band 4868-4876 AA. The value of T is 38.1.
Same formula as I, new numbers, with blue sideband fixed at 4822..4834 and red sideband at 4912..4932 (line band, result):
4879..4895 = 0.9 AA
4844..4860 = 1.0 AA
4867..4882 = 0.7 AA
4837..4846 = 0.2 AA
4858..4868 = 1.2 AA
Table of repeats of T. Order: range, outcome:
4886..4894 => 39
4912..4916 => 44.8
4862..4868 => 36.7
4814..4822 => 42.9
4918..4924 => 40.7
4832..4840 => 39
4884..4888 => 39.5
